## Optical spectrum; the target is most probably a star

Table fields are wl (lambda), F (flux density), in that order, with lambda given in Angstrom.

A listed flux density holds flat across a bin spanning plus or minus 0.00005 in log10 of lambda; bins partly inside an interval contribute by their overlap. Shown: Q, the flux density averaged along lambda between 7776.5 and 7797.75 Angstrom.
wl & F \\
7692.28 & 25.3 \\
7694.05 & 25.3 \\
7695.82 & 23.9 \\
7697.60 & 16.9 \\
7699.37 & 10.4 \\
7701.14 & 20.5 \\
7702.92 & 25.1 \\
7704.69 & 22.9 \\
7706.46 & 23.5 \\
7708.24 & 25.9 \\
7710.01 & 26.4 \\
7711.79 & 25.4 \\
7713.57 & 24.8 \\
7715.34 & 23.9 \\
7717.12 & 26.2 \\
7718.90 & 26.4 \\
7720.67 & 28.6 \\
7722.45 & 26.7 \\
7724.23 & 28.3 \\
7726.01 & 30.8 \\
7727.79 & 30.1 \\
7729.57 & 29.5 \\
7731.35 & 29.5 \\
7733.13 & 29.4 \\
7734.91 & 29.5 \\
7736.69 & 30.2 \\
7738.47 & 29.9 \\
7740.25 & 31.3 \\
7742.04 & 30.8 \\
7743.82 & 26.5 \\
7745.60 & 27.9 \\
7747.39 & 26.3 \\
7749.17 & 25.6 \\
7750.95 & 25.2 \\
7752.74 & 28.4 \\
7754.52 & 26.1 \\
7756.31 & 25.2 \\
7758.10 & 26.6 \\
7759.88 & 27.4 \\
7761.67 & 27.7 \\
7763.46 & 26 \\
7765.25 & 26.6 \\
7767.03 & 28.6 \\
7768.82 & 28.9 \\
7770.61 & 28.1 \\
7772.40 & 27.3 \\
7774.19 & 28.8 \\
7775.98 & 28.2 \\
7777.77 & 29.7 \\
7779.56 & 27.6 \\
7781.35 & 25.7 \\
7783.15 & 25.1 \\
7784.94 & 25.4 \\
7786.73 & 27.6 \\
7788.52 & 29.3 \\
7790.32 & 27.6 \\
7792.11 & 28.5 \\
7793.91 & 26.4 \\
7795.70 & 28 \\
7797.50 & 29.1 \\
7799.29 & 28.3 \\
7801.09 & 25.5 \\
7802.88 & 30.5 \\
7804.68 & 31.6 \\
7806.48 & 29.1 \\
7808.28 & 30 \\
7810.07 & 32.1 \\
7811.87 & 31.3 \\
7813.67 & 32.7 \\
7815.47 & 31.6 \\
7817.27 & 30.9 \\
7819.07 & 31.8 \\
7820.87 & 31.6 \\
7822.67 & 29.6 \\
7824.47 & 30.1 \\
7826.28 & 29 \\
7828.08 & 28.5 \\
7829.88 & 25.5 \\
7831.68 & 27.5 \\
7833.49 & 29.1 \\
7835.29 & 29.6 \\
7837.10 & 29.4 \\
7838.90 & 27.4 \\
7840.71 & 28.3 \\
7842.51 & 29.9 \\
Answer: 27.5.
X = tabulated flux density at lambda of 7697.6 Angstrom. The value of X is 16.9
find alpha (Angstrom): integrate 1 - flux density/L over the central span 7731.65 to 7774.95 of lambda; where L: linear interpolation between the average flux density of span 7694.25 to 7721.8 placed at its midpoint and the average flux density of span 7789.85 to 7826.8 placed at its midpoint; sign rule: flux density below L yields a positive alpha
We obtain -2.6 Angstrom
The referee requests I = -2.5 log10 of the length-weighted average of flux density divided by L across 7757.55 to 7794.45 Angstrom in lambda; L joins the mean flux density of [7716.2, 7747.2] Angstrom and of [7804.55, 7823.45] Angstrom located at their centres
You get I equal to 0.10 mag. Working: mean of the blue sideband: 28.8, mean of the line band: 27.5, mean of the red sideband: 31.1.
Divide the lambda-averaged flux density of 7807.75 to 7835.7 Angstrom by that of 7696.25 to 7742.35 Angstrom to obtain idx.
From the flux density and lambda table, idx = 1.1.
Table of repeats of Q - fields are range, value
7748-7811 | 27.8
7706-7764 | 27.5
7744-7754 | 26.7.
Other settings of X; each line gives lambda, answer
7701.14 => 20.5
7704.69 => 22.9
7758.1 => 26.6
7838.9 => 27.4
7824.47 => 30.1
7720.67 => 28.6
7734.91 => 29.5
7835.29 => 29.6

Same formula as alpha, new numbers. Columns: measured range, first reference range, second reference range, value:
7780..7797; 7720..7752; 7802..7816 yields 1.8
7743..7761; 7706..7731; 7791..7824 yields 1.0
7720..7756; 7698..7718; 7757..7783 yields -4.7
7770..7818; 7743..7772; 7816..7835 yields -0.8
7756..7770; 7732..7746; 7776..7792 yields 0.6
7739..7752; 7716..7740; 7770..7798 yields 0.3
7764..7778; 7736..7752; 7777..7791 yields -0.3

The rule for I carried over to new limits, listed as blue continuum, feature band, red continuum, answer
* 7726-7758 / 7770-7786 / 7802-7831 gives 0.08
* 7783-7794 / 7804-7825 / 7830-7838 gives -0.11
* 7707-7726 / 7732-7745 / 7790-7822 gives -0.09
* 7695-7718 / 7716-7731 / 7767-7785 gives -0.18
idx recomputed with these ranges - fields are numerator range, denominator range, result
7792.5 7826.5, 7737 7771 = 1.09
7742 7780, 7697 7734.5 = 1.08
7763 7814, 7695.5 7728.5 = 1.16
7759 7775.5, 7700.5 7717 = 1.14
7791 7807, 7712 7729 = 1.05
